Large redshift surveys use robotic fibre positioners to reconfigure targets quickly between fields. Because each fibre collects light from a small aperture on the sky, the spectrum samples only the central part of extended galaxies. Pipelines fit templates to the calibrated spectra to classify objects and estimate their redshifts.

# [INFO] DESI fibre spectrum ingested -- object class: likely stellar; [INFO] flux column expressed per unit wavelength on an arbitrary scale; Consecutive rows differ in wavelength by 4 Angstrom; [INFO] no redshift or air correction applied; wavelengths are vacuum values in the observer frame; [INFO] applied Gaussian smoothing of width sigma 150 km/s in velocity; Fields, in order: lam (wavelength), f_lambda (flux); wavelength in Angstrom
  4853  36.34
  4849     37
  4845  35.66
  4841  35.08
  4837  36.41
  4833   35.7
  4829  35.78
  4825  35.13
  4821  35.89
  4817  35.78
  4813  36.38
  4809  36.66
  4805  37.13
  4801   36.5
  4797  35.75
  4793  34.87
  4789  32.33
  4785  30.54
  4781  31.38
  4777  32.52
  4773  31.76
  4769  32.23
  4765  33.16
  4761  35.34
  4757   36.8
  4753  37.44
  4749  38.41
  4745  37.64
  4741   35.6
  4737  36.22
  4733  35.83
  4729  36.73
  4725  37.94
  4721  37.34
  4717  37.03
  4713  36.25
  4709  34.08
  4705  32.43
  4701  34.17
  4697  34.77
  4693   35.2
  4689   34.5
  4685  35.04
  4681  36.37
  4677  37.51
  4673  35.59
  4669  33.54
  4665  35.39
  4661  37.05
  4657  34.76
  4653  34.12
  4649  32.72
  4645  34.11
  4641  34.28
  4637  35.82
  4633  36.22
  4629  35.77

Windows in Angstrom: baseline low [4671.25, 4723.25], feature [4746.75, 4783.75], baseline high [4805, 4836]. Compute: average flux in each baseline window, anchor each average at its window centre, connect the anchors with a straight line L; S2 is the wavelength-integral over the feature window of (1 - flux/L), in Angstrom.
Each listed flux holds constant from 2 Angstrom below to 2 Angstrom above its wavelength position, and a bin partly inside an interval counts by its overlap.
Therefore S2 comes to 1.5 Angstrom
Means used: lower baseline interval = 35.4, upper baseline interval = 36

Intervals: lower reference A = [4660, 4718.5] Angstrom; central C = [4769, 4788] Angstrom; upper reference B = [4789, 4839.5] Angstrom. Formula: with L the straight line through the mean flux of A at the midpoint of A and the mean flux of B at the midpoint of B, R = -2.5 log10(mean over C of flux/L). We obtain 0.13 mag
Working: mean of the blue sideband 35.2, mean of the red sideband 35.8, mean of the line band 31.7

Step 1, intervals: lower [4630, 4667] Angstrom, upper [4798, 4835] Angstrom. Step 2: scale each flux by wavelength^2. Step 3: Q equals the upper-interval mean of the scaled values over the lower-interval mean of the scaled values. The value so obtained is 1.11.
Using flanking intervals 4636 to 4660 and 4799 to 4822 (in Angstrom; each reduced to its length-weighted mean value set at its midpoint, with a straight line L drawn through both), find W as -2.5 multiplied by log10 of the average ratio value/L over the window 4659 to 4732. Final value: -0.020 mag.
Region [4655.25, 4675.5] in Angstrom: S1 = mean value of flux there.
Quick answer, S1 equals 35.3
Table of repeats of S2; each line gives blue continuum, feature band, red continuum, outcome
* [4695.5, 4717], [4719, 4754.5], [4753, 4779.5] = -2.9 Angstrom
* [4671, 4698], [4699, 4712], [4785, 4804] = 0.6 Angstrom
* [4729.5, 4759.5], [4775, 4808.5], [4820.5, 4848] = 2.1 Angstrom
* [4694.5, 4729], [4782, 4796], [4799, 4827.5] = 1.3 Angstrom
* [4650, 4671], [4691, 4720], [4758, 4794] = -0.8 Angstrom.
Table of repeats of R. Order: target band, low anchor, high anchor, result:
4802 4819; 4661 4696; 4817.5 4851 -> -0.021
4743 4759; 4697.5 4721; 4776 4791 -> -0.137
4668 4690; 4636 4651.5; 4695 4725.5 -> -0.024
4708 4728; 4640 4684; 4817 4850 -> -0.041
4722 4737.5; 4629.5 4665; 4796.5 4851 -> -0.039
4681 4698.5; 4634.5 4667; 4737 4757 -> 0.021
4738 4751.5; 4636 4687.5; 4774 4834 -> -0.068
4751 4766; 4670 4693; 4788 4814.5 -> -0.004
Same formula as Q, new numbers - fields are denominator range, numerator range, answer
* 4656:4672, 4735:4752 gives 1.09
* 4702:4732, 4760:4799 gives 0.94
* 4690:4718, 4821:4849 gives 1.09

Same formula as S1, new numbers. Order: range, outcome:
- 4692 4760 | 36.1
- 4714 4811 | 35.3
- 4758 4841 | 34.6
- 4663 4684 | 35.6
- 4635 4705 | 34.9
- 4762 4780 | 32.5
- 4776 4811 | 34.2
